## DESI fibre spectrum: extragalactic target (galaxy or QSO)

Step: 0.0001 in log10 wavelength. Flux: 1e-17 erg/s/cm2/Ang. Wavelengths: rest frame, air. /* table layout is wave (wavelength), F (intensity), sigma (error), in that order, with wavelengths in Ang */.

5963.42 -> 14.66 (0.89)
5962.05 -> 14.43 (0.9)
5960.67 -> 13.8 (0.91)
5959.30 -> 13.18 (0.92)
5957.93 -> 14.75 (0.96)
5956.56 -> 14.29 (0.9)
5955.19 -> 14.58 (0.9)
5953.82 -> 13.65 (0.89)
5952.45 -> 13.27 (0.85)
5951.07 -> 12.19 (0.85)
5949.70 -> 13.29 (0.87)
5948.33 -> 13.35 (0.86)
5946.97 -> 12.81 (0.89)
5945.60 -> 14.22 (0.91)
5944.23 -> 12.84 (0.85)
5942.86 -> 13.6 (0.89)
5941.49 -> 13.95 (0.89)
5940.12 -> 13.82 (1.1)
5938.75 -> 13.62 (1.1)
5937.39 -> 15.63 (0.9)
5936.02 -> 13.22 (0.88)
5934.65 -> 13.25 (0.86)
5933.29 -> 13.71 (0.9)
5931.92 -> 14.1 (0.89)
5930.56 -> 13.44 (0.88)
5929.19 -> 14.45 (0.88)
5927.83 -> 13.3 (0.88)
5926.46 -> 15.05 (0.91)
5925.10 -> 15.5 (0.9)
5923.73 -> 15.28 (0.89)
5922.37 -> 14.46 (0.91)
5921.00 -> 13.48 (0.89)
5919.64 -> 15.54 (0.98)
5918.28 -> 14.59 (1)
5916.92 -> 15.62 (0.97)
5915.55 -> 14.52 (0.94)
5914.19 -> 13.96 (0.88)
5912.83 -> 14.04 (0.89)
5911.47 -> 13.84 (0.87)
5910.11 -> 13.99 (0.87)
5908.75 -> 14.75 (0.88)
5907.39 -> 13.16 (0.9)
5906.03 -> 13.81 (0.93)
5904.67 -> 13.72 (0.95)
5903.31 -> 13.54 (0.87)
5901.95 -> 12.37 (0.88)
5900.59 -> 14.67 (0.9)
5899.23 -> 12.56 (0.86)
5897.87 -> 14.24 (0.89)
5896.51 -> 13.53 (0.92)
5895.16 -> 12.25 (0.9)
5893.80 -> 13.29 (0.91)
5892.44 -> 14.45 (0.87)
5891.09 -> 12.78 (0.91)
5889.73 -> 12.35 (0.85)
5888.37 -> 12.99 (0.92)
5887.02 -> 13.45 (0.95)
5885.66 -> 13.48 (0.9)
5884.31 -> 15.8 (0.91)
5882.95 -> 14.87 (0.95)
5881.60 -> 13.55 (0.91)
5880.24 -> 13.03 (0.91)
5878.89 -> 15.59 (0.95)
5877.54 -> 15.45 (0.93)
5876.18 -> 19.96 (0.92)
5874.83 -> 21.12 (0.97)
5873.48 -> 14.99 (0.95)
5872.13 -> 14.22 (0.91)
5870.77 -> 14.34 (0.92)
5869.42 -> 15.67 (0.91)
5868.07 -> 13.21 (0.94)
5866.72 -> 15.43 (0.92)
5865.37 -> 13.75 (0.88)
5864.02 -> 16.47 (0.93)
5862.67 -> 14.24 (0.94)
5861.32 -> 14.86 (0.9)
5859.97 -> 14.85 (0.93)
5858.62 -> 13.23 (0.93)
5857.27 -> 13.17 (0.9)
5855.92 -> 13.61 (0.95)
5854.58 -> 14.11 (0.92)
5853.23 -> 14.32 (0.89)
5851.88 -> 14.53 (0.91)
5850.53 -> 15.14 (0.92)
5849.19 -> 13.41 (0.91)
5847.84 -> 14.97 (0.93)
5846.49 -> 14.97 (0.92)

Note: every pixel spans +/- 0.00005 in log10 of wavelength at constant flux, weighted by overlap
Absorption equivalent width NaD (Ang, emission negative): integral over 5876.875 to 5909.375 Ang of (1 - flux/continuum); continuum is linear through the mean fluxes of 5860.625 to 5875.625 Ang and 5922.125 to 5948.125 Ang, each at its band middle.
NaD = 2.4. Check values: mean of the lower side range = 15.3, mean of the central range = 13.7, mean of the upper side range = 14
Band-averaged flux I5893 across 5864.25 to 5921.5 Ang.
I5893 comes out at 14.4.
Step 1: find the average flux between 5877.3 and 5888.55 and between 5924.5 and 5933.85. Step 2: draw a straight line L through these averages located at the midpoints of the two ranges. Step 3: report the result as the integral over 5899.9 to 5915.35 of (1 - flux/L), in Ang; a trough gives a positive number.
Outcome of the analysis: 0.4 Ang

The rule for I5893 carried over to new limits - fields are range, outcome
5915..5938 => 14.4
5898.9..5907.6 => 13.4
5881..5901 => 13.6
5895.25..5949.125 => 14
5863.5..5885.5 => 15.4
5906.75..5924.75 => 14.4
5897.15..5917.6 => 13.9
